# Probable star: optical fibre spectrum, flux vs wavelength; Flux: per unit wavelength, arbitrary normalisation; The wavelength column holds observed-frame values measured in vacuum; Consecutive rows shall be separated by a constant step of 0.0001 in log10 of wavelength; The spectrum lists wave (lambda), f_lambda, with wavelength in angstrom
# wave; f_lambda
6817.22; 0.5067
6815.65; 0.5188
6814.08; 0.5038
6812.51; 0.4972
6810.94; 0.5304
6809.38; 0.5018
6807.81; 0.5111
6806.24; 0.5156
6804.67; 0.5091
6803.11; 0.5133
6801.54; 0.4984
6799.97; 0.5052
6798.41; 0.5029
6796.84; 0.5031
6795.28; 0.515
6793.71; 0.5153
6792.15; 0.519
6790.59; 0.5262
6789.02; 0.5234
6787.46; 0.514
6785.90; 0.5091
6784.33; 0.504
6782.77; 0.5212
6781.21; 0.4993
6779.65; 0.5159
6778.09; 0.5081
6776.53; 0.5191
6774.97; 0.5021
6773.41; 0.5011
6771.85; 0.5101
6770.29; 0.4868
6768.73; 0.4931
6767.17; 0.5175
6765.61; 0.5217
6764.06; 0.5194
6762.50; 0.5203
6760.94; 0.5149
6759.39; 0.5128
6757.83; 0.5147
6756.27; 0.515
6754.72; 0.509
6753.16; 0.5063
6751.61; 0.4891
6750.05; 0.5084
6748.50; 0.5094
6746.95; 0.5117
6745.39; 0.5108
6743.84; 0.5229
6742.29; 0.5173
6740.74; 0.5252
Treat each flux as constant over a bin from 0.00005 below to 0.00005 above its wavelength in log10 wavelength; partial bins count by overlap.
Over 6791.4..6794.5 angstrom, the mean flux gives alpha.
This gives 0.517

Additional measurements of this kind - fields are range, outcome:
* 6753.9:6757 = 0.512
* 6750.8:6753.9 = 0.498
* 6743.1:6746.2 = 0.516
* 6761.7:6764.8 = 0.519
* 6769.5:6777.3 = 0.504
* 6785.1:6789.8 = 0.515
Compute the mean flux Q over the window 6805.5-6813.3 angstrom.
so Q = 0.511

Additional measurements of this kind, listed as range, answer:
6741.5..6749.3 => 0.515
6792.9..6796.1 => 0.516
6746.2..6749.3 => 0.512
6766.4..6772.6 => 0.502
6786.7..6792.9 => 0.521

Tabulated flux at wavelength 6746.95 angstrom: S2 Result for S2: 0.5117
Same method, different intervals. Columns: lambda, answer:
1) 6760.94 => 0.5149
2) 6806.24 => 0.5156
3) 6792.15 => 0.519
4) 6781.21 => 0.4993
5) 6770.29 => 0.4868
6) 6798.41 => 0.5029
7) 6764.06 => 0.5194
